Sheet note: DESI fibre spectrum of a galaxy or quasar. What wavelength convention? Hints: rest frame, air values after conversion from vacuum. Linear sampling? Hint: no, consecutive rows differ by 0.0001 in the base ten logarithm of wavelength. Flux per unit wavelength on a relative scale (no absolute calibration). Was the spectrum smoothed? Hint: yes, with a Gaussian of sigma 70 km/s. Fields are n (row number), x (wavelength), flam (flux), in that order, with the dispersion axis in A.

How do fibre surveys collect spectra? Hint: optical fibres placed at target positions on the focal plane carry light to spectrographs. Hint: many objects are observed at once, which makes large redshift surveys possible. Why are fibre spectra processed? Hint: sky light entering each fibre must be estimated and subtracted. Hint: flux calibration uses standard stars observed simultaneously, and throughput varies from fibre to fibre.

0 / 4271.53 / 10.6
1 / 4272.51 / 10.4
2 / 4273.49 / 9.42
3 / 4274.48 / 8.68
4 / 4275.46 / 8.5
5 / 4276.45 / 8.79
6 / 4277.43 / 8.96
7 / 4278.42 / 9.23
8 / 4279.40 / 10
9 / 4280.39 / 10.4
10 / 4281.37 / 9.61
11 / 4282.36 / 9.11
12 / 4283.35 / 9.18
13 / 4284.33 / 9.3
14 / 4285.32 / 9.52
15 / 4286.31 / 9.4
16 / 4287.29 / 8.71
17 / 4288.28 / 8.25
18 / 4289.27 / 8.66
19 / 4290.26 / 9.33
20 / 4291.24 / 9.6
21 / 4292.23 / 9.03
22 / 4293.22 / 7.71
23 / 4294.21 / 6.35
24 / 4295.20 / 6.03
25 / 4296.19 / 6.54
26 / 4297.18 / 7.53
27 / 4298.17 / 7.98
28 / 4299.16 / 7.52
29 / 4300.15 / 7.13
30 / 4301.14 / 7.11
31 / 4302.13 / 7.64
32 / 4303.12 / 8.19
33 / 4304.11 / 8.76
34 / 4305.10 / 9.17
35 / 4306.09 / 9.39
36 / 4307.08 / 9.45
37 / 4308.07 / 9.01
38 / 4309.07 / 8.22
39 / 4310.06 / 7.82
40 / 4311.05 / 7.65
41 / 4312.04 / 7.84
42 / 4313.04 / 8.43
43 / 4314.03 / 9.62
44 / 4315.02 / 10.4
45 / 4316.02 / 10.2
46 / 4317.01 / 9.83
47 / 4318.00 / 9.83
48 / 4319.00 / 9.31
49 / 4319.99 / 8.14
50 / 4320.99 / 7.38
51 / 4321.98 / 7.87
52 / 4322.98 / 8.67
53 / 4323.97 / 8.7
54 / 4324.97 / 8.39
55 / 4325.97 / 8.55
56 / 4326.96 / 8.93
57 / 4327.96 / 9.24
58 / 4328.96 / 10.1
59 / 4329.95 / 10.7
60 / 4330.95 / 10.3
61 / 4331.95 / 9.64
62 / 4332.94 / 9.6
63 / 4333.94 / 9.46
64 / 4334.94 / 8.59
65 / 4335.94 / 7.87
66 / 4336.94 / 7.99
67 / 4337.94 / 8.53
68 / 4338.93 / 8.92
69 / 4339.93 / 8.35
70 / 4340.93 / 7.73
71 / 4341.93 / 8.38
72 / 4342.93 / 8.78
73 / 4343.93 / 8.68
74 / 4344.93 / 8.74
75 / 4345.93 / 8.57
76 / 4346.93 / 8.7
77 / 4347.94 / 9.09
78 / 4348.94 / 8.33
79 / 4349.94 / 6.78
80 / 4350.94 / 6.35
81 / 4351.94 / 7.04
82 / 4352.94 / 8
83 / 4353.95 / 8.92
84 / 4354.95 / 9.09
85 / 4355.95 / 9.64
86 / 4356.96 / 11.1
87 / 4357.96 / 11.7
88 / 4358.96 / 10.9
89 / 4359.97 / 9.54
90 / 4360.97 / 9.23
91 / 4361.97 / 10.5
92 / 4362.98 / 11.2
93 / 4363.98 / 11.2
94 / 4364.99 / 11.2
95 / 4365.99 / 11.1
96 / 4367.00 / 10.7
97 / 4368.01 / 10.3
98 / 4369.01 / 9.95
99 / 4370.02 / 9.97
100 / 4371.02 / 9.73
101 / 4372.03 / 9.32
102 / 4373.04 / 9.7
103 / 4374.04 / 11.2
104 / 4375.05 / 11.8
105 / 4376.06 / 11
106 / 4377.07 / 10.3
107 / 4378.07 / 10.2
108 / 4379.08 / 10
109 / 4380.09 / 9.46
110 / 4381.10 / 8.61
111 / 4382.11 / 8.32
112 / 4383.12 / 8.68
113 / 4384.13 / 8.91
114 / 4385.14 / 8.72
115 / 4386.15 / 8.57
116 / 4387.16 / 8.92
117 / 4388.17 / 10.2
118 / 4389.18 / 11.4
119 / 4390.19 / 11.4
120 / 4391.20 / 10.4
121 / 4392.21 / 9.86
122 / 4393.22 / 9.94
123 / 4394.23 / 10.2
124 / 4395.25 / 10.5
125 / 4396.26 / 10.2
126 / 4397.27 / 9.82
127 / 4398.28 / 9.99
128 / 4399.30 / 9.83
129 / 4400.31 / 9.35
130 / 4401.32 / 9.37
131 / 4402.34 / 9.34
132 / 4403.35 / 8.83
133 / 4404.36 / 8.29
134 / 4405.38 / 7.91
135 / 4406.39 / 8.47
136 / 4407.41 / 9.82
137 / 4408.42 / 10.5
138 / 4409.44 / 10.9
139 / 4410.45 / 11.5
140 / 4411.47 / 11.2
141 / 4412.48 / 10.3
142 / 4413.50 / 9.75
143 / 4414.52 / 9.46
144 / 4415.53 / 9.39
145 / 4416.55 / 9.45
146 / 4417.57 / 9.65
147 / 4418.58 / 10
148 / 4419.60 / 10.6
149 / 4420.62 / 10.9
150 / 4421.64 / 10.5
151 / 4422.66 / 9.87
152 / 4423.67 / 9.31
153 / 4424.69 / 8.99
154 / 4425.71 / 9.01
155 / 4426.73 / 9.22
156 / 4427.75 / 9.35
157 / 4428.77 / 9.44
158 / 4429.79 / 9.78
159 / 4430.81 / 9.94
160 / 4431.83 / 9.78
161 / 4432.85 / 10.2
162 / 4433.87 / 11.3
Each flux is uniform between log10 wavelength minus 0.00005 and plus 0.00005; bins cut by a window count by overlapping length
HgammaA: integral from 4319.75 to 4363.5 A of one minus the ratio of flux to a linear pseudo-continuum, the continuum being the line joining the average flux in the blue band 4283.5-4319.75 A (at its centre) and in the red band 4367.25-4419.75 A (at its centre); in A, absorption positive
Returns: 0.8 A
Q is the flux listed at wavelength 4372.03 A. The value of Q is 9.32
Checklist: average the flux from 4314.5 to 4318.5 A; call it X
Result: 10.1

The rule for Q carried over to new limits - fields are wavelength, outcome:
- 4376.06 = 11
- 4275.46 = 8.5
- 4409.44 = 10.9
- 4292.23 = 9.03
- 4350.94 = 6.35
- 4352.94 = 8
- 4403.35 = 8.83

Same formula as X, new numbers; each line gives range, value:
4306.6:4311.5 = 8.43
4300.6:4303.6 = 7.64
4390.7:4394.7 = 10.1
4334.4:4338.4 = 8.24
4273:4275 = 9.04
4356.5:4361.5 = 10.5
